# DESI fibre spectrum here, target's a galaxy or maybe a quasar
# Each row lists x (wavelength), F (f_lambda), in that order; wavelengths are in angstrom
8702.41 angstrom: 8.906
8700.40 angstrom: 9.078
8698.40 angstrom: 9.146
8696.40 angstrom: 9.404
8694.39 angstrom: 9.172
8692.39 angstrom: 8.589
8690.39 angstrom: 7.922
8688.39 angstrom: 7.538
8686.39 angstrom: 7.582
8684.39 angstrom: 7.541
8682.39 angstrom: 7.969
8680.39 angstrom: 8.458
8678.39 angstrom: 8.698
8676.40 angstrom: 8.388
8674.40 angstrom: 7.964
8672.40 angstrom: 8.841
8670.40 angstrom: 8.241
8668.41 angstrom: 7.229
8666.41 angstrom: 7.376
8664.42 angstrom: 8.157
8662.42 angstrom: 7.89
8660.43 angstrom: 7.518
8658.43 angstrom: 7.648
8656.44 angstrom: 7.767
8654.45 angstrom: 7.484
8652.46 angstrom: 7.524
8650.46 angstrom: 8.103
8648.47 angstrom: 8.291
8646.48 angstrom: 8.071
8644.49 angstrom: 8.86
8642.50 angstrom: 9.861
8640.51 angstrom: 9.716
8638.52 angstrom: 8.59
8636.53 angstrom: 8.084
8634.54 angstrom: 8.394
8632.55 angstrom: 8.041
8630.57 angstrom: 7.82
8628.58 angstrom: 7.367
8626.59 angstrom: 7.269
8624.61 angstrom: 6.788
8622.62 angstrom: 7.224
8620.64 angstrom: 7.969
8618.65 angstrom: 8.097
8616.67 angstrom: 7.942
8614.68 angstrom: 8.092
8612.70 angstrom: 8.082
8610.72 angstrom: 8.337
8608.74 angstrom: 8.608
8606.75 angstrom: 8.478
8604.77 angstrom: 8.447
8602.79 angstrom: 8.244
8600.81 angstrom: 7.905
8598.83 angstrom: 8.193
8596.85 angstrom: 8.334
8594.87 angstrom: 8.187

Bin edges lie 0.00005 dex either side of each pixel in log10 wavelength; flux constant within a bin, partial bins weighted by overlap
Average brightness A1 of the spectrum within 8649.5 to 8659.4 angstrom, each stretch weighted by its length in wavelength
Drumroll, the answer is 7.7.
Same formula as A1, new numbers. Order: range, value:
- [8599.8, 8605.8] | 8.21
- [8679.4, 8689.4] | 7.82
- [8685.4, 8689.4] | 7.56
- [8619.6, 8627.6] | 7.32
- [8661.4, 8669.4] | 7.66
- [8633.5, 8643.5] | 8.92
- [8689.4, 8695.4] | 8.56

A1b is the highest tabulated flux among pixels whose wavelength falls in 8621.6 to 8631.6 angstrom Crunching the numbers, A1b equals 7.82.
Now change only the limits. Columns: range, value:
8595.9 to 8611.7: 8.608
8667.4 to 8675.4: 8.841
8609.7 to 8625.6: 8.337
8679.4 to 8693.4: 8.589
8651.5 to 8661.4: 7.767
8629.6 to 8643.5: 9.861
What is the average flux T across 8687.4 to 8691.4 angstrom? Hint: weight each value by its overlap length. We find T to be 7.74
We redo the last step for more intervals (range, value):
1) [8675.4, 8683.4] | 8.38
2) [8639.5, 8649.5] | 8.96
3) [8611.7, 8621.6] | 8.04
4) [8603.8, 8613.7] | 8.39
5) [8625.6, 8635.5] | 7.78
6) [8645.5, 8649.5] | 8.19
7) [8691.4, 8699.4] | 9.08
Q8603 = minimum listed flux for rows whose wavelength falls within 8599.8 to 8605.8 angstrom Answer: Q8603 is 7.905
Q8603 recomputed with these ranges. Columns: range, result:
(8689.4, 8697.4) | 7.922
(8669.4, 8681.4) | 7.964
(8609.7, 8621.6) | 7.942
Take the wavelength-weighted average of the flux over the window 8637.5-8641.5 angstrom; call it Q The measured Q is 9.14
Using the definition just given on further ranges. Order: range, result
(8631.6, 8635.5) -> 8.21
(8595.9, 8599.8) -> 8.26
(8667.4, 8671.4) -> 7.73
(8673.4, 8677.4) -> 8.19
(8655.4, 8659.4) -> 7.72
